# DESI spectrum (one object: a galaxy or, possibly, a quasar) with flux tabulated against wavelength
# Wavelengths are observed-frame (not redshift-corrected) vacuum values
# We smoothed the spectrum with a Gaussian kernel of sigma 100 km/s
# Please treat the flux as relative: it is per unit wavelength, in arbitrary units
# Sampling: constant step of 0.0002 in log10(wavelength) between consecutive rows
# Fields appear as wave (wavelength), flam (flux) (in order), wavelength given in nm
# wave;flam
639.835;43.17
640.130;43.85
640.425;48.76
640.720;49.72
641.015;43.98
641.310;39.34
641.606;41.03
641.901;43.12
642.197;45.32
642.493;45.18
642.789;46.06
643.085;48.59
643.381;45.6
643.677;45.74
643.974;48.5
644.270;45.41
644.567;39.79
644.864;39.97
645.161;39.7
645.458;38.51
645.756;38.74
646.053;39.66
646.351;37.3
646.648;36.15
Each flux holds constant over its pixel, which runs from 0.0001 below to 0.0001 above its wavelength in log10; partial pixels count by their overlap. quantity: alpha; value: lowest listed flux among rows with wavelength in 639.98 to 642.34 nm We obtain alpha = 39.34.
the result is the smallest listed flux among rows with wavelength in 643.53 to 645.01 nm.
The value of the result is 39.79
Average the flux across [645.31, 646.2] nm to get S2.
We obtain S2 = 39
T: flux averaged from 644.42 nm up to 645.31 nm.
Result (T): 39.8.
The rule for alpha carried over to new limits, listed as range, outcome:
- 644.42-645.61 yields 38.51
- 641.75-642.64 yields 43.12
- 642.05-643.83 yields 45.18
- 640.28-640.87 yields 48.76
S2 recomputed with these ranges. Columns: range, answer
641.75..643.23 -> 45.6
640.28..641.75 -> 44.6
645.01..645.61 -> 39.1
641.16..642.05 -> 41.2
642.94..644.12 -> 47.1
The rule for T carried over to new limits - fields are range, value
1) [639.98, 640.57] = 46.2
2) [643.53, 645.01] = 43.9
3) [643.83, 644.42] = 47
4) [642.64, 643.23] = 47.3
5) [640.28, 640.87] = 49.2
